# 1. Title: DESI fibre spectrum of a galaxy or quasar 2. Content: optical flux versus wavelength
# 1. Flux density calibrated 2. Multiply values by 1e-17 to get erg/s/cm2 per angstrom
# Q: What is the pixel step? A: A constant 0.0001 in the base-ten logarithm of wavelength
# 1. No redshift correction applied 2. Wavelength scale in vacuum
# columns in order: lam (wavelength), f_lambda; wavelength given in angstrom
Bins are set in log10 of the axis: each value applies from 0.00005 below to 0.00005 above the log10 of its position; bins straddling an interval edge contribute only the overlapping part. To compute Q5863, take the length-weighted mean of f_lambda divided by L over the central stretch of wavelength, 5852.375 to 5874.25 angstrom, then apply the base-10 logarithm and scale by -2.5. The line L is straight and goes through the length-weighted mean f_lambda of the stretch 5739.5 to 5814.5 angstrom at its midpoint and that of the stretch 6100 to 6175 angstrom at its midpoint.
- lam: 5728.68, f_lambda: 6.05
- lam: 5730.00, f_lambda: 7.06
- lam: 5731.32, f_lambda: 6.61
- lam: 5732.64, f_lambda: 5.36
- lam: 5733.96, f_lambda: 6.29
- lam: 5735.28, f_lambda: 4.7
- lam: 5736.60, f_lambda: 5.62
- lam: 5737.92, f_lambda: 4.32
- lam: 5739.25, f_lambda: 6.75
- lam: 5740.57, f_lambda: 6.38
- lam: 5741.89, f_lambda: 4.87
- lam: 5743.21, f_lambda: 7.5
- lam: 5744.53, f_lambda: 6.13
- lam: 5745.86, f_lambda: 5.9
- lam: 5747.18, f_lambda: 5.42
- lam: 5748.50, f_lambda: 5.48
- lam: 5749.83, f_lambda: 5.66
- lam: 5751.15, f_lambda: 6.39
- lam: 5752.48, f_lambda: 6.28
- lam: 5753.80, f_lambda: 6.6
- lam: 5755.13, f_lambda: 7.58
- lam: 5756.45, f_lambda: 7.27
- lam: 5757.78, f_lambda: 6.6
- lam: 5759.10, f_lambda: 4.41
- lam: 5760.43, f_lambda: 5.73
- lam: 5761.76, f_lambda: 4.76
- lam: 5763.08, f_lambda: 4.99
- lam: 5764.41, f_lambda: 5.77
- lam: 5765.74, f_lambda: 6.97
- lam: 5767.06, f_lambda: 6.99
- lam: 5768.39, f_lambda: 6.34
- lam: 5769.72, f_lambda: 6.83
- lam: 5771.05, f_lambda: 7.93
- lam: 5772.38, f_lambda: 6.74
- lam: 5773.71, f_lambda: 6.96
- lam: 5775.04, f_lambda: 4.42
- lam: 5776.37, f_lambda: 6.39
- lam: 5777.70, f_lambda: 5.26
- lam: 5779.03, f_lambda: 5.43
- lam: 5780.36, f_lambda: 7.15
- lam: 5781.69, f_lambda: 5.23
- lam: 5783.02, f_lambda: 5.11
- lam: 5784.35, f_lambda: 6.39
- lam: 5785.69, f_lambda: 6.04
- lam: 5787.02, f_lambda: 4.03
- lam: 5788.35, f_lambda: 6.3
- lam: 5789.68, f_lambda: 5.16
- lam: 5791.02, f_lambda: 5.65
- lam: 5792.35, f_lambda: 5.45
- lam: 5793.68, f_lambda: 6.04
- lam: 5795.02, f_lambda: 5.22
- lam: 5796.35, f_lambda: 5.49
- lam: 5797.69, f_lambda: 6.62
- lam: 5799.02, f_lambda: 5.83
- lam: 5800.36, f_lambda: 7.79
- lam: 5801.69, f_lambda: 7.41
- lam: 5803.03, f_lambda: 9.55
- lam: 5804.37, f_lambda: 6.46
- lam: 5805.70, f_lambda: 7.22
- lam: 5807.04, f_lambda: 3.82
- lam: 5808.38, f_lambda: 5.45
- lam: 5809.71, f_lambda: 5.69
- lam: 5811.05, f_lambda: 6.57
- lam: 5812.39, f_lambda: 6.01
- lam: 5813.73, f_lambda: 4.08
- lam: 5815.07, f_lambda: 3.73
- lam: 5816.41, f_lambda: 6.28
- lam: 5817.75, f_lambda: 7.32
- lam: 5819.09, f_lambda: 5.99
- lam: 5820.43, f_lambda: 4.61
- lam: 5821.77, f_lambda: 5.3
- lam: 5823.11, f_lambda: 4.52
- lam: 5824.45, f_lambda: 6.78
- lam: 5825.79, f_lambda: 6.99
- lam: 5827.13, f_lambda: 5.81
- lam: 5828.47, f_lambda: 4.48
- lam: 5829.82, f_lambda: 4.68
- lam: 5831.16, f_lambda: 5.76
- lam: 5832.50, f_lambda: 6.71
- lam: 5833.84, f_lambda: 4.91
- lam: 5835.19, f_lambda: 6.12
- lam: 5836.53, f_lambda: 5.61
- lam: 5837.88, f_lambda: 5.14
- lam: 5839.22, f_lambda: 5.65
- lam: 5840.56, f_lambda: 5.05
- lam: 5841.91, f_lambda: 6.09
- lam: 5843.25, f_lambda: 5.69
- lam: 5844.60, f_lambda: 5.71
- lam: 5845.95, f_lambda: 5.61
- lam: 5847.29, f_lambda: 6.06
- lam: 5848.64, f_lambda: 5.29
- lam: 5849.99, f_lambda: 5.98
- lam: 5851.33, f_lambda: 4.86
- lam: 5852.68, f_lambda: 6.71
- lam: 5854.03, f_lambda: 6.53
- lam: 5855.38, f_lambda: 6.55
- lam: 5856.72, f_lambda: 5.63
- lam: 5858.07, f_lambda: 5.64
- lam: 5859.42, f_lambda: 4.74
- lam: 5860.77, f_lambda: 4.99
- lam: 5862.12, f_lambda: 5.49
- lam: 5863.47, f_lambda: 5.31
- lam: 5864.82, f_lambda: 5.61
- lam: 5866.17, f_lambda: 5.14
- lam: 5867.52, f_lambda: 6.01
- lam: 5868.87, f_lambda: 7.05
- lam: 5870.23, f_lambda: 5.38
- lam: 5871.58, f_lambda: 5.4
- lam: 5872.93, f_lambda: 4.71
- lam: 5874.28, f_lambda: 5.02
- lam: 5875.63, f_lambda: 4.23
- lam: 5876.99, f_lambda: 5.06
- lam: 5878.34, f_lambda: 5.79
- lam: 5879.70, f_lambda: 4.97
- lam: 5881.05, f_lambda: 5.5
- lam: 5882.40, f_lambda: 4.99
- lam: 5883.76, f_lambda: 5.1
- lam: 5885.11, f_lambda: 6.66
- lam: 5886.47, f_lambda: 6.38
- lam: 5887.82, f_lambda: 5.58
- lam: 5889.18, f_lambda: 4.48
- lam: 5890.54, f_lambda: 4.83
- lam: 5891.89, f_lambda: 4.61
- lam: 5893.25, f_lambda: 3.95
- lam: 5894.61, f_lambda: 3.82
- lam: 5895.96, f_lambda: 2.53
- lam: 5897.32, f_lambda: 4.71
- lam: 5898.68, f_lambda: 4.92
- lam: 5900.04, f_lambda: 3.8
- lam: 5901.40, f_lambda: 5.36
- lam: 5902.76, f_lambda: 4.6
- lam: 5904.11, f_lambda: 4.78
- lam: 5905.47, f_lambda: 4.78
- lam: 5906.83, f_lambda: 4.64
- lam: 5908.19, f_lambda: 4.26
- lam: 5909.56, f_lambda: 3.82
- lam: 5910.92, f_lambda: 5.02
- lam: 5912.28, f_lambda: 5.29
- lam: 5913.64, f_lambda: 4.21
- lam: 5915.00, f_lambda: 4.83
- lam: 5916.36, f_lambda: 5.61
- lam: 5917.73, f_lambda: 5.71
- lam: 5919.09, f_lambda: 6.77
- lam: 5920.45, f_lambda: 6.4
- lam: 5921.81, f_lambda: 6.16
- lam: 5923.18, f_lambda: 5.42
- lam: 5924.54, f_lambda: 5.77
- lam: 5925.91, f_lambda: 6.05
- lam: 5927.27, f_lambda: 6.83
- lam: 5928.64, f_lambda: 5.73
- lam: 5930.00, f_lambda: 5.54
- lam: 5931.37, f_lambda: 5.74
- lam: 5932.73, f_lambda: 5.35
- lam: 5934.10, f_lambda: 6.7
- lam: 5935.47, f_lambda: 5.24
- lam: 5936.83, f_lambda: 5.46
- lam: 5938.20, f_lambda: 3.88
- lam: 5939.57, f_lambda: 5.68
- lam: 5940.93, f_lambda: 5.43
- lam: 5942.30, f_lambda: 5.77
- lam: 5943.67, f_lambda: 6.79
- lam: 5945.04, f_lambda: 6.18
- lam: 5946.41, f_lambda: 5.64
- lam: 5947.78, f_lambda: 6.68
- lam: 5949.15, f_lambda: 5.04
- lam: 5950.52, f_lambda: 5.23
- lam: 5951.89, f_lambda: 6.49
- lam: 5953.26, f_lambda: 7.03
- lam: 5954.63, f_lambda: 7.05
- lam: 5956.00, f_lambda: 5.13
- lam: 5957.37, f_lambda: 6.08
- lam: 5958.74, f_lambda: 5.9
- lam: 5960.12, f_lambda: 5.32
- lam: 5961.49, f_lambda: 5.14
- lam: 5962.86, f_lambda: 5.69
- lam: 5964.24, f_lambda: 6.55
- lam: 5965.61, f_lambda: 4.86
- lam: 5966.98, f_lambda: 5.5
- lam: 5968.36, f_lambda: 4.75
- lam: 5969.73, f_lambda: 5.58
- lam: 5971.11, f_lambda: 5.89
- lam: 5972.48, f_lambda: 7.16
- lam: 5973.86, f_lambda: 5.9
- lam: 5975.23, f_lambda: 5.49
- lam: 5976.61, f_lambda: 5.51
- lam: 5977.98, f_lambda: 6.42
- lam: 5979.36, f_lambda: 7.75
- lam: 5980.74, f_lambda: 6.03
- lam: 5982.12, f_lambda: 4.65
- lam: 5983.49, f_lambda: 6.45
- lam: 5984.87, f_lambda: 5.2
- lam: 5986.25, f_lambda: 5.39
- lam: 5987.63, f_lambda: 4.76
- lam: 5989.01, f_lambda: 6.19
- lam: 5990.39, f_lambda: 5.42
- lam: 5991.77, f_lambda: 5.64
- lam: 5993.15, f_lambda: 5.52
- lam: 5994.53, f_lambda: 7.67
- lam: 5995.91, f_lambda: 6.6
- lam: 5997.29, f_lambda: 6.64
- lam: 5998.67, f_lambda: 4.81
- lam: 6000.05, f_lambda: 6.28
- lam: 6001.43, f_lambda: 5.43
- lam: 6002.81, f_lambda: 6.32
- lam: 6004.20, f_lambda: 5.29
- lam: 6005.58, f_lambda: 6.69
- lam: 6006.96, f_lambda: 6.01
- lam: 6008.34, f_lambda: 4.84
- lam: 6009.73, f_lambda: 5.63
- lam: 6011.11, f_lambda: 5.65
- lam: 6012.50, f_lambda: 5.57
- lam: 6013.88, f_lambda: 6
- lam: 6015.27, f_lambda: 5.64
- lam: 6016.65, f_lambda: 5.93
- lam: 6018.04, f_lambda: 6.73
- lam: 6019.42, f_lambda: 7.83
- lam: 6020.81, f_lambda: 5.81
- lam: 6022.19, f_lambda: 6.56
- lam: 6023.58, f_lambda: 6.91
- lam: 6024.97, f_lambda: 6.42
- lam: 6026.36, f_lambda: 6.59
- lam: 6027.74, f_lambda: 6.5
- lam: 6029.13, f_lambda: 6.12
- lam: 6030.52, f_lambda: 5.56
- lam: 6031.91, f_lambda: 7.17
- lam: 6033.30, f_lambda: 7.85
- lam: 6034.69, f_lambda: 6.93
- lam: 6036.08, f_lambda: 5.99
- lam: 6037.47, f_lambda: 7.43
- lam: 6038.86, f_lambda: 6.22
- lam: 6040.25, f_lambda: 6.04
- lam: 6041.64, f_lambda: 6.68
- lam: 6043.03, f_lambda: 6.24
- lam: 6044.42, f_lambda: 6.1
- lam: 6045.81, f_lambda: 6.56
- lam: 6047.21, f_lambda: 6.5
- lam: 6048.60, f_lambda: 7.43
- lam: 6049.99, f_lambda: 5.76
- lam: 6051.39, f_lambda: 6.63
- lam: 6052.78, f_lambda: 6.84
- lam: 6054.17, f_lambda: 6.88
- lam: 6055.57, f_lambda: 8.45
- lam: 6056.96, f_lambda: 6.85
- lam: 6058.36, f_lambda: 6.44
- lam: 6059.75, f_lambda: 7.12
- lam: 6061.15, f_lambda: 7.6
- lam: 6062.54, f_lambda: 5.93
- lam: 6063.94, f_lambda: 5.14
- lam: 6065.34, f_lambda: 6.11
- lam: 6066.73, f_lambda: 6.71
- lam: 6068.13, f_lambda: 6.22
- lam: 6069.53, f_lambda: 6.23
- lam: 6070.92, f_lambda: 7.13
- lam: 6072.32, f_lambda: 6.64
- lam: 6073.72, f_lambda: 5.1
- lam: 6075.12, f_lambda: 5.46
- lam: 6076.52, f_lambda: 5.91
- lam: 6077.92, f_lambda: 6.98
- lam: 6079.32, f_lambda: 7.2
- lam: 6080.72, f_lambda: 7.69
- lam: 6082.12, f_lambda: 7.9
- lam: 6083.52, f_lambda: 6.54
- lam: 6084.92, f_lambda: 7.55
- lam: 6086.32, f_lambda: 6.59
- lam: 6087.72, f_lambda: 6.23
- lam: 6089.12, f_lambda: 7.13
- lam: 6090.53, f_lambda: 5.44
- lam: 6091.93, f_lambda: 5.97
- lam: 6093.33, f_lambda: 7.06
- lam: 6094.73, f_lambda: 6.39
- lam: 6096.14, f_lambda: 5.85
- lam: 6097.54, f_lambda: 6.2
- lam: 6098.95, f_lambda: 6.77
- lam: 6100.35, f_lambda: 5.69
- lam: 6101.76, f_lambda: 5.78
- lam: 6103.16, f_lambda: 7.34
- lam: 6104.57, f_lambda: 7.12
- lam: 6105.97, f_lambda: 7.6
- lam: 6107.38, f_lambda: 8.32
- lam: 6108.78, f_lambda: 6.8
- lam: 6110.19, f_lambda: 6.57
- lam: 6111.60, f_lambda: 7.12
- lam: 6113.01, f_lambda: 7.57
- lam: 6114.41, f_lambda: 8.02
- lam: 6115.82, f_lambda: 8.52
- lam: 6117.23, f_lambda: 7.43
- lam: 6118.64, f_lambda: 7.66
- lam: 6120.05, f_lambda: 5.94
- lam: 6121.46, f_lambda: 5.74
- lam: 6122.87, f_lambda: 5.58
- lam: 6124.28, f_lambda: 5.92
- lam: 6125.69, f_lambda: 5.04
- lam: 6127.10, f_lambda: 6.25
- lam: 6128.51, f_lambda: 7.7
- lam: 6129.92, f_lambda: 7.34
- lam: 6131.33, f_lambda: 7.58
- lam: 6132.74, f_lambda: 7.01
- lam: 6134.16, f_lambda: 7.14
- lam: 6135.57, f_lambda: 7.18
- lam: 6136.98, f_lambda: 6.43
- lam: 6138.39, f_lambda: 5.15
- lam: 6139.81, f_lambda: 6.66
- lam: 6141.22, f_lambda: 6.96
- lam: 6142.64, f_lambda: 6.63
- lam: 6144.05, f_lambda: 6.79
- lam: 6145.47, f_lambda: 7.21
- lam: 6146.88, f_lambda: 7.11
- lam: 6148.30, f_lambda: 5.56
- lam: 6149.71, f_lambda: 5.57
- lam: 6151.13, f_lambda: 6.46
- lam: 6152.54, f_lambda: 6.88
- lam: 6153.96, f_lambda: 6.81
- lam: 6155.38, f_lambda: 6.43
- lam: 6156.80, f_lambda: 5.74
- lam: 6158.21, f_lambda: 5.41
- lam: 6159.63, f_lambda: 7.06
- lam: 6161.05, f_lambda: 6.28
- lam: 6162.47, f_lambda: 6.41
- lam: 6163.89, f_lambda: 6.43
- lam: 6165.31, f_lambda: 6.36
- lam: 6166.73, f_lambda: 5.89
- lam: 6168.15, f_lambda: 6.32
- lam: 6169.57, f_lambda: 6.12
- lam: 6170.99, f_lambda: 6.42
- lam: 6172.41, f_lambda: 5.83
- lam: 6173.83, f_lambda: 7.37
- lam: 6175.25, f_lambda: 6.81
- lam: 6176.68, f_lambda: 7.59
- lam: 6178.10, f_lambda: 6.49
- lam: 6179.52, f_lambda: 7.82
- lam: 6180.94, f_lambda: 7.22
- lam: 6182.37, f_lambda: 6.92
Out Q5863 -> 0.10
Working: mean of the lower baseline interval 6.07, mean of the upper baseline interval 6.65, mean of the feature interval 5.64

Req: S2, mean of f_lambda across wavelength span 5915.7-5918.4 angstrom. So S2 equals 5.64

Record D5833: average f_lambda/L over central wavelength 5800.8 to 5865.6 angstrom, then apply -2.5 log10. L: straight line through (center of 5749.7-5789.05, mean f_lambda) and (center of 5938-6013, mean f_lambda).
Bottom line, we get 0.047 mag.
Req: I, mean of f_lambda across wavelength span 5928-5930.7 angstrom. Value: 5.64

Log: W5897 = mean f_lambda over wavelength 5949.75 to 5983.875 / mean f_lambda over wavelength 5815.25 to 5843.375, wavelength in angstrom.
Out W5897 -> 1.0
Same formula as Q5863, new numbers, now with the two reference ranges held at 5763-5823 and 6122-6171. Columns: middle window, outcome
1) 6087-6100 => 0.01 mag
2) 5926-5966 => 0.07 mag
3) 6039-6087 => -0.05 mag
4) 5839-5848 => 0.07 mag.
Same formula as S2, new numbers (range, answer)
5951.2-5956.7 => 6.43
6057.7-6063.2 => 6.79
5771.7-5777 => 6.13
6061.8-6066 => 5.74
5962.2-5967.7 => 5.64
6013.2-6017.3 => 5.86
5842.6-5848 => 5.76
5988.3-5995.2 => 6.08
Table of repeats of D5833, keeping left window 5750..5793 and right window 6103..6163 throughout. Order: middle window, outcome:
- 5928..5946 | 0.13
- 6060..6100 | 0.02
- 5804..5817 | 0.11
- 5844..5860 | 0.07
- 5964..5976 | 0.13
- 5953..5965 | 0.08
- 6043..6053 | 0.01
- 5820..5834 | 0.11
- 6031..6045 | -0.02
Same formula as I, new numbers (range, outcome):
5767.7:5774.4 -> 6.94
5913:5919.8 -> 5.44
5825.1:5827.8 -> 6.41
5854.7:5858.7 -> 5.95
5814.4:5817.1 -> 5.02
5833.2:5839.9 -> 5.49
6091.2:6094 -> 6.51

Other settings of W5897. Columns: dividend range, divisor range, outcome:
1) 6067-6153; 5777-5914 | 1.22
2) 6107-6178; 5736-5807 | 1.09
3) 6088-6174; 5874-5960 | 1.23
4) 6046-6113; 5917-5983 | 1.14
